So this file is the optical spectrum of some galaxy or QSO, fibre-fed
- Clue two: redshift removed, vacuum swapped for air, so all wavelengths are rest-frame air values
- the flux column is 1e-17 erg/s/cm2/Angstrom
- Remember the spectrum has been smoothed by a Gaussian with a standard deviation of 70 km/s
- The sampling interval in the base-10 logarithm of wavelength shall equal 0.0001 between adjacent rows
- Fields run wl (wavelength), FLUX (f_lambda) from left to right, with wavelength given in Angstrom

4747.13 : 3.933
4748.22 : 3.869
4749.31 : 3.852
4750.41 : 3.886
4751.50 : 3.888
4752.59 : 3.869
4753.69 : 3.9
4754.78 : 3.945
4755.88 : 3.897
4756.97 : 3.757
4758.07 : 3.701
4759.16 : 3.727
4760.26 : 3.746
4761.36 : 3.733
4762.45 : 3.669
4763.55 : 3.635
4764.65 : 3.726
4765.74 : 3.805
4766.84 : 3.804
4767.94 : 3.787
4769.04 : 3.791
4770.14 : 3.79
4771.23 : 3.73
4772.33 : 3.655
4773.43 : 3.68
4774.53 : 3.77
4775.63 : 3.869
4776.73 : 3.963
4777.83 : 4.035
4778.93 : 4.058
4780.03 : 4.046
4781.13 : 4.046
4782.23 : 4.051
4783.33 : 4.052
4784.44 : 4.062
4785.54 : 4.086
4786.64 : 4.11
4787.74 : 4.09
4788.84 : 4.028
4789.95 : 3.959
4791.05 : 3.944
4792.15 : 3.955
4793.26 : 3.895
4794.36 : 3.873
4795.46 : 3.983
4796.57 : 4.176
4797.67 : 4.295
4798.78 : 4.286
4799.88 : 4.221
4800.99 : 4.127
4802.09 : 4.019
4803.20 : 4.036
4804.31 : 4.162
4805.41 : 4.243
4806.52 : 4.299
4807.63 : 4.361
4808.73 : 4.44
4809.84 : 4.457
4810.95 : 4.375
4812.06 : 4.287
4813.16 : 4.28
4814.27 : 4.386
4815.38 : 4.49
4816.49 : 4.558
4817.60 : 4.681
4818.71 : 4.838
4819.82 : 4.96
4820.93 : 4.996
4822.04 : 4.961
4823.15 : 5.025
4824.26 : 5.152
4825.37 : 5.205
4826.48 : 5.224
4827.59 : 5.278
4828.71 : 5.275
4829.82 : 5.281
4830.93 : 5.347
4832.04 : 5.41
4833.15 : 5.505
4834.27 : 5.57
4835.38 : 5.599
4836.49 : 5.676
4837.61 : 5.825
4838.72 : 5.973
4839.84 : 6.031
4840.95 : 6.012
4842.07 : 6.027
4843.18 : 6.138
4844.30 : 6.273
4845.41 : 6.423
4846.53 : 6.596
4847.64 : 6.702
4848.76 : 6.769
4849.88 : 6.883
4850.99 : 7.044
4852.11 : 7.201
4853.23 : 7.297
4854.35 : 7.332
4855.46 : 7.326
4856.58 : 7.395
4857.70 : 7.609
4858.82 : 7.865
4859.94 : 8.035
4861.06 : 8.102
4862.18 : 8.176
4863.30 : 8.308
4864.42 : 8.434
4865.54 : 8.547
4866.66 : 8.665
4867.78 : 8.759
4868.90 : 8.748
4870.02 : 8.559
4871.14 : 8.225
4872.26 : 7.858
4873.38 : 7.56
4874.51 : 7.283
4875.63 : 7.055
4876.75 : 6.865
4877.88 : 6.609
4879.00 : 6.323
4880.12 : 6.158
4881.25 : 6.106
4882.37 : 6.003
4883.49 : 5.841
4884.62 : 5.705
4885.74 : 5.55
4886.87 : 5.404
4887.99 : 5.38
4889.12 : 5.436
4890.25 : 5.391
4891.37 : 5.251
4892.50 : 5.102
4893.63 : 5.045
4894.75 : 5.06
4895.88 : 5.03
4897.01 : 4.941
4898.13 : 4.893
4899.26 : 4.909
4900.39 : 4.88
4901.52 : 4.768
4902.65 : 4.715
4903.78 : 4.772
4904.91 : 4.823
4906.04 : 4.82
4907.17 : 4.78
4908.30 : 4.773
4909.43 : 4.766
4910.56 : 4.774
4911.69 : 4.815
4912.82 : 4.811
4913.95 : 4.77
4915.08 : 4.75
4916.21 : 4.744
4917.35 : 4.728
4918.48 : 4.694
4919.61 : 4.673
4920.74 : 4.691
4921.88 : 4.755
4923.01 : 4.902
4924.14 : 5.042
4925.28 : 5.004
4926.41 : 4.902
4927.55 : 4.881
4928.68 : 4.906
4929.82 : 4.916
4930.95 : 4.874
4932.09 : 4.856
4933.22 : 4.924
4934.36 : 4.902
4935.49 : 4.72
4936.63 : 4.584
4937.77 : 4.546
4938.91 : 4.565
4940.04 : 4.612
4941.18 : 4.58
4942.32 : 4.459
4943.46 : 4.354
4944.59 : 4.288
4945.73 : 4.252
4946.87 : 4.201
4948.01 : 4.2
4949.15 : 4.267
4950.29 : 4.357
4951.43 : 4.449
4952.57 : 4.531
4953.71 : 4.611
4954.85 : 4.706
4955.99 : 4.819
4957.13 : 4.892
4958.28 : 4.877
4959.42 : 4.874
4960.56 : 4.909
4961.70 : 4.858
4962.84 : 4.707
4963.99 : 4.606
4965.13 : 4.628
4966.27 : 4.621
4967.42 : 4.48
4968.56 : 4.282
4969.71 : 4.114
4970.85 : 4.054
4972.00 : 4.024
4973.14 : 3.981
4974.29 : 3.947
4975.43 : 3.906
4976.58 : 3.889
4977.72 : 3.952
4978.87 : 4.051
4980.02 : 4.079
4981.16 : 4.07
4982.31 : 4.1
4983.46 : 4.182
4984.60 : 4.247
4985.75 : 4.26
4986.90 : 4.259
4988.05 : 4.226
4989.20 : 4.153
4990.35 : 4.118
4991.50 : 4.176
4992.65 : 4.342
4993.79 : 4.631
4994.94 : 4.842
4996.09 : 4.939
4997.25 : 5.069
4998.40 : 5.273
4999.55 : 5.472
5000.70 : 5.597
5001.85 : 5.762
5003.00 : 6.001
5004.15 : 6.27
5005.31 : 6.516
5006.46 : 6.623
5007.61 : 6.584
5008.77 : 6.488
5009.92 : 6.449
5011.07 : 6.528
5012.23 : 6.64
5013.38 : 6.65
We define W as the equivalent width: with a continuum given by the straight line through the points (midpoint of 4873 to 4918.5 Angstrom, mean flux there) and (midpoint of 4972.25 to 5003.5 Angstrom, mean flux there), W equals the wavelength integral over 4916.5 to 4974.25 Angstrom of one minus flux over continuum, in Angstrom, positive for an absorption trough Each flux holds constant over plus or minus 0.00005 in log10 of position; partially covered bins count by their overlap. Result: 3.4 Angstrom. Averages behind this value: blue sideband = 5.36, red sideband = 4.49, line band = 4.61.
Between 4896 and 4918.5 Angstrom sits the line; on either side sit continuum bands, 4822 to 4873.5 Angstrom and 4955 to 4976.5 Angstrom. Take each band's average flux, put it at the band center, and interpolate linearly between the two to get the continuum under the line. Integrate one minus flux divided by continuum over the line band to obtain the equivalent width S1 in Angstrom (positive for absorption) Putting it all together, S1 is 3.2 Angstrom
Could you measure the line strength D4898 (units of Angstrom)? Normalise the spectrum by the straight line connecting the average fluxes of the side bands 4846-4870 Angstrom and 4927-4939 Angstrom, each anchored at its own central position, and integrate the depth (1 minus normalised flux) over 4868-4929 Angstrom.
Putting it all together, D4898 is 6.43 Angstrom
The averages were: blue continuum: 7.73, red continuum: 4.8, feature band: 5.52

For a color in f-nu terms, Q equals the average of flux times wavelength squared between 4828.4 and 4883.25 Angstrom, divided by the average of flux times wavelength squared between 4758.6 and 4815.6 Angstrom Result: 1.8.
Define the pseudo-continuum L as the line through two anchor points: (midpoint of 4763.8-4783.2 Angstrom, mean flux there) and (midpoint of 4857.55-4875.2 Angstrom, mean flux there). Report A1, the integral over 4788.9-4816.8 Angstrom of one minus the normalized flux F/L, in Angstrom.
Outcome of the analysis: 5.43 Angstrom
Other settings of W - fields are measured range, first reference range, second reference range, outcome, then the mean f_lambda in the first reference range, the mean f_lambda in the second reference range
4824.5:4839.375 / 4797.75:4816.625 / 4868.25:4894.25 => -1.4 Angstrom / 4.29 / 6.42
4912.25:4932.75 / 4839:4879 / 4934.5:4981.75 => 2.4 Angstrom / 7.37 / 4.42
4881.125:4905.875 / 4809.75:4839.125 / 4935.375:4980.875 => -2.5 Angstrom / 5.07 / 4.41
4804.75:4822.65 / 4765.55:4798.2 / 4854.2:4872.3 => 3.4 Angstrom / 3.95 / 8.14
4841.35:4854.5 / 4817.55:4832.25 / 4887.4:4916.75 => -4.2 Angstrom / 5.13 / 4.93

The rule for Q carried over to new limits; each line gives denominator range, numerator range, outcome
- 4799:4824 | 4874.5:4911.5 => 1.25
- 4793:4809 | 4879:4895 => 1.39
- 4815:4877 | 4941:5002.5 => 0.72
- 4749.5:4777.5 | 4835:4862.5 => 1.86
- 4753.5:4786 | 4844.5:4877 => 2.06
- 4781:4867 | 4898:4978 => 0.89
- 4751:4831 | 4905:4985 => 1.15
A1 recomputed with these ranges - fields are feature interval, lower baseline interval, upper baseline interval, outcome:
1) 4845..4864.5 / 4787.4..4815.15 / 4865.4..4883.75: -2.66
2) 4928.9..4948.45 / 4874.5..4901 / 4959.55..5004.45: 1.78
